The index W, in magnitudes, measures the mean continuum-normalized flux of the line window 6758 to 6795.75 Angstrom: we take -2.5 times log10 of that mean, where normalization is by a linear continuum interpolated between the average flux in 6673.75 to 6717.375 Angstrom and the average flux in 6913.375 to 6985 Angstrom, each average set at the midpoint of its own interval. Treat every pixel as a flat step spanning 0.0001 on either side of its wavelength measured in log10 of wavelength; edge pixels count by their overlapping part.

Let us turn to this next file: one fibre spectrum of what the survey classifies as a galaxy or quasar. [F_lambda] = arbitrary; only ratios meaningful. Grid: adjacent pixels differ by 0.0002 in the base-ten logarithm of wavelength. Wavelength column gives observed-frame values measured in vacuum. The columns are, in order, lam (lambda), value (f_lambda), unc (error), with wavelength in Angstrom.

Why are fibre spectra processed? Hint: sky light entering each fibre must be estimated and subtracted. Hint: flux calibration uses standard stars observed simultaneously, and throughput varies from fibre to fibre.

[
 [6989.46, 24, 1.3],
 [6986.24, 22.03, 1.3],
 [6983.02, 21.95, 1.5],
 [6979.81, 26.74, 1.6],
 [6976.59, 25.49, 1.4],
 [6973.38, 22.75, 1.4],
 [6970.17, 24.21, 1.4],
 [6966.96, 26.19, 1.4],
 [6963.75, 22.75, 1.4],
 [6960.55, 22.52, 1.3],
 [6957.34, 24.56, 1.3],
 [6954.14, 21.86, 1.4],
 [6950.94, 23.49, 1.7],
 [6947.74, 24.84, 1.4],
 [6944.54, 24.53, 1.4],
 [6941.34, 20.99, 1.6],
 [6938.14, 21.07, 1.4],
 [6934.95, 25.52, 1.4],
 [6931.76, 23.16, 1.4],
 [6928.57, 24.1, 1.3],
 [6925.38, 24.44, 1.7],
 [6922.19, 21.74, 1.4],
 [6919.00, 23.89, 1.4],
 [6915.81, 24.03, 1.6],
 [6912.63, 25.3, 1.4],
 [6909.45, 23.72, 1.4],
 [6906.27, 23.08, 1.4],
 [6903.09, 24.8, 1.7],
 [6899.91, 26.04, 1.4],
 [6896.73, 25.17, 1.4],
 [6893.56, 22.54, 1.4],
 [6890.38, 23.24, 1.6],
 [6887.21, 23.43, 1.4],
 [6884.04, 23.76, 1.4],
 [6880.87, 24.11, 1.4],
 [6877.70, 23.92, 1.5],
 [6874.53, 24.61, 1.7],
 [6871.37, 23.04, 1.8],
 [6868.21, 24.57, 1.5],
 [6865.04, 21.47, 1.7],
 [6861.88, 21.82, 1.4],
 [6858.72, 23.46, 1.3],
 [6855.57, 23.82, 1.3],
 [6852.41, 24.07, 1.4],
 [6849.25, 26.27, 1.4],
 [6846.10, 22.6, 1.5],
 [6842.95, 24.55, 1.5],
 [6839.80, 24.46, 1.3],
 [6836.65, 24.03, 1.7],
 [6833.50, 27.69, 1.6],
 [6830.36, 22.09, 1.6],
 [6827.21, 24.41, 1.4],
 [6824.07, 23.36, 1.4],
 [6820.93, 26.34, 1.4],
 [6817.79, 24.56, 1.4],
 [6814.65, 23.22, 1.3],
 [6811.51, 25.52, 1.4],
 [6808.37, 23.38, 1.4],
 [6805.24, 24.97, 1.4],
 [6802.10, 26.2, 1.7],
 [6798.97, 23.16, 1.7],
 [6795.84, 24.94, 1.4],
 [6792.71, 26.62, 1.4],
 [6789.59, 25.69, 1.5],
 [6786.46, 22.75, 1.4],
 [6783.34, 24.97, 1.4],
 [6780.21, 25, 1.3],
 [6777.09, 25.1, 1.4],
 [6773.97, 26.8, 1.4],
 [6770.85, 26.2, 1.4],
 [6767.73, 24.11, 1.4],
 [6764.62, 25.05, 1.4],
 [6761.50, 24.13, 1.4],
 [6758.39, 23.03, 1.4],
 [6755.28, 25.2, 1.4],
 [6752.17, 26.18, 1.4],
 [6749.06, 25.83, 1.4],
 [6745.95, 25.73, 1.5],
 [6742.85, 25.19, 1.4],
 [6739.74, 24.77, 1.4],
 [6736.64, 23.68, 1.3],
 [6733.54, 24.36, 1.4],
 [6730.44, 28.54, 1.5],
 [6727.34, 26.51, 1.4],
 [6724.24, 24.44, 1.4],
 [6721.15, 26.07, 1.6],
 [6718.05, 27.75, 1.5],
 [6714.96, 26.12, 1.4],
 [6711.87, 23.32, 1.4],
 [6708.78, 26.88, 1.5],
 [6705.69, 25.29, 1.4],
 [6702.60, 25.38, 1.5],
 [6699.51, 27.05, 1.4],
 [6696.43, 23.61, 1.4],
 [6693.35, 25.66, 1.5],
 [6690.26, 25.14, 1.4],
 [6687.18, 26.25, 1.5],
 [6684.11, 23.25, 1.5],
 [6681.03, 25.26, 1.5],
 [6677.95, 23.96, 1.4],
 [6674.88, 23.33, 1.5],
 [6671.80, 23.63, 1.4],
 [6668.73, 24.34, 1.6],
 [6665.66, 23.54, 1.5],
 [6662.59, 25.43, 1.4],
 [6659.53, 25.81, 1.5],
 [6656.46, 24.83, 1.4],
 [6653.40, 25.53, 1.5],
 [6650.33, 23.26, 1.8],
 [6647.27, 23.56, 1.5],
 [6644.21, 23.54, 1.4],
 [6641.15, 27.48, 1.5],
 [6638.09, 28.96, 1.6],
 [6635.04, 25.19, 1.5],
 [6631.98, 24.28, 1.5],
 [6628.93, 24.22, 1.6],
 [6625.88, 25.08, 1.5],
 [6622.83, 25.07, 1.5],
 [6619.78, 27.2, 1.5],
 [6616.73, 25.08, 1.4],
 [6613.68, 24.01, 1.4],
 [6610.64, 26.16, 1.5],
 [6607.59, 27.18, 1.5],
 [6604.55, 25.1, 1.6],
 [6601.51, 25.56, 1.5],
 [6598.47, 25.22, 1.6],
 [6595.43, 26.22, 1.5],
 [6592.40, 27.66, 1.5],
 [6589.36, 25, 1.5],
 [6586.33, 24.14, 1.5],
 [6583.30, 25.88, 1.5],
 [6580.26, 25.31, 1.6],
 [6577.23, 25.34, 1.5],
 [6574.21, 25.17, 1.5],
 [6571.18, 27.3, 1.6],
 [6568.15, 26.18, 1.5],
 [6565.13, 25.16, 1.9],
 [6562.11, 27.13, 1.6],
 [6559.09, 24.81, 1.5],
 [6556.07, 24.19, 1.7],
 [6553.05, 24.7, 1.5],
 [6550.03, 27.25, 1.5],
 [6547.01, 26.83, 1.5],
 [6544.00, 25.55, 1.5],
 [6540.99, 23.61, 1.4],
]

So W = -0.02 mag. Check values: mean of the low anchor 25.1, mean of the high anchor 23.7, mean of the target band 25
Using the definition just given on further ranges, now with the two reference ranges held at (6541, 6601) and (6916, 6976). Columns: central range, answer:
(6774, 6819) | -0.02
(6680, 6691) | 0.00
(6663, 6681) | 0.05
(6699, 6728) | -0.04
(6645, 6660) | 0.03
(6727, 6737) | -0.05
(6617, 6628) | -0.01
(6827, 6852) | -0.02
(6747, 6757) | -0.05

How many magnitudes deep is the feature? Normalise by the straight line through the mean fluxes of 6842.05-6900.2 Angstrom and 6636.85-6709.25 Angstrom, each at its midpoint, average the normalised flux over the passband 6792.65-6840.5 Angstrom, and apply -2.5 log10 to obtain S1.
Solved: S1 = -0.02 mag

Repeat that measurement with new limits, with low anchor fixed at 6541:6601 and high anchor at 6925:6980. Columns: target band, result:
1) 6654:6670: 0.016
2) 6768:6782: -0.041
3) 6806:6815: 0.011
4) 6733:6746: 0.007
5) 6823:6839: 0.001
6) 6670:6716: 0.006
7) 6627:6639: -0.005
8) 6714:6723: -0.071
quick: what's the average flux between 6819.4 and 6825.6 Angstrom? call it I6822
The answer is 24.9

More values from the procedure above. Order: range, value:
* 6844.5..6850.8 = 24.4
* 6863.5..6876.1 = 23.4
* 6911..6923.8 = 23.7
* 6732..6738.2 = 24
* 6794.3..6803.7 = 24.8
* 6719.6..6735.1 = 26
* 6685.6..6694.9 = 25.7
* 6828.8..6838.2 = 24.6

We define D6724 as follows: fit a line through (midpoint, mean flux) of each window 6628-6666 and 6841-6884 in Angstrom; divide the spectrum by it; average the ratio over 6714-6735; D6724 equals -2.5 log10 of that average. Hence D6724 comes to -0.07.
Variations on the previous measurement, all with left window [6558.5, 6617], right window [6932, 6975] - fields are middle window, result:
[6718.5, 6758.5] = -0.03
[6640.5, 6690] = 0.03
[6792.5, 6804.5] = -0.03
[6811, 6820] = -0.01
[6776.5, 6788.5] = 0.00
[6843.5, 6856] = -0.01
